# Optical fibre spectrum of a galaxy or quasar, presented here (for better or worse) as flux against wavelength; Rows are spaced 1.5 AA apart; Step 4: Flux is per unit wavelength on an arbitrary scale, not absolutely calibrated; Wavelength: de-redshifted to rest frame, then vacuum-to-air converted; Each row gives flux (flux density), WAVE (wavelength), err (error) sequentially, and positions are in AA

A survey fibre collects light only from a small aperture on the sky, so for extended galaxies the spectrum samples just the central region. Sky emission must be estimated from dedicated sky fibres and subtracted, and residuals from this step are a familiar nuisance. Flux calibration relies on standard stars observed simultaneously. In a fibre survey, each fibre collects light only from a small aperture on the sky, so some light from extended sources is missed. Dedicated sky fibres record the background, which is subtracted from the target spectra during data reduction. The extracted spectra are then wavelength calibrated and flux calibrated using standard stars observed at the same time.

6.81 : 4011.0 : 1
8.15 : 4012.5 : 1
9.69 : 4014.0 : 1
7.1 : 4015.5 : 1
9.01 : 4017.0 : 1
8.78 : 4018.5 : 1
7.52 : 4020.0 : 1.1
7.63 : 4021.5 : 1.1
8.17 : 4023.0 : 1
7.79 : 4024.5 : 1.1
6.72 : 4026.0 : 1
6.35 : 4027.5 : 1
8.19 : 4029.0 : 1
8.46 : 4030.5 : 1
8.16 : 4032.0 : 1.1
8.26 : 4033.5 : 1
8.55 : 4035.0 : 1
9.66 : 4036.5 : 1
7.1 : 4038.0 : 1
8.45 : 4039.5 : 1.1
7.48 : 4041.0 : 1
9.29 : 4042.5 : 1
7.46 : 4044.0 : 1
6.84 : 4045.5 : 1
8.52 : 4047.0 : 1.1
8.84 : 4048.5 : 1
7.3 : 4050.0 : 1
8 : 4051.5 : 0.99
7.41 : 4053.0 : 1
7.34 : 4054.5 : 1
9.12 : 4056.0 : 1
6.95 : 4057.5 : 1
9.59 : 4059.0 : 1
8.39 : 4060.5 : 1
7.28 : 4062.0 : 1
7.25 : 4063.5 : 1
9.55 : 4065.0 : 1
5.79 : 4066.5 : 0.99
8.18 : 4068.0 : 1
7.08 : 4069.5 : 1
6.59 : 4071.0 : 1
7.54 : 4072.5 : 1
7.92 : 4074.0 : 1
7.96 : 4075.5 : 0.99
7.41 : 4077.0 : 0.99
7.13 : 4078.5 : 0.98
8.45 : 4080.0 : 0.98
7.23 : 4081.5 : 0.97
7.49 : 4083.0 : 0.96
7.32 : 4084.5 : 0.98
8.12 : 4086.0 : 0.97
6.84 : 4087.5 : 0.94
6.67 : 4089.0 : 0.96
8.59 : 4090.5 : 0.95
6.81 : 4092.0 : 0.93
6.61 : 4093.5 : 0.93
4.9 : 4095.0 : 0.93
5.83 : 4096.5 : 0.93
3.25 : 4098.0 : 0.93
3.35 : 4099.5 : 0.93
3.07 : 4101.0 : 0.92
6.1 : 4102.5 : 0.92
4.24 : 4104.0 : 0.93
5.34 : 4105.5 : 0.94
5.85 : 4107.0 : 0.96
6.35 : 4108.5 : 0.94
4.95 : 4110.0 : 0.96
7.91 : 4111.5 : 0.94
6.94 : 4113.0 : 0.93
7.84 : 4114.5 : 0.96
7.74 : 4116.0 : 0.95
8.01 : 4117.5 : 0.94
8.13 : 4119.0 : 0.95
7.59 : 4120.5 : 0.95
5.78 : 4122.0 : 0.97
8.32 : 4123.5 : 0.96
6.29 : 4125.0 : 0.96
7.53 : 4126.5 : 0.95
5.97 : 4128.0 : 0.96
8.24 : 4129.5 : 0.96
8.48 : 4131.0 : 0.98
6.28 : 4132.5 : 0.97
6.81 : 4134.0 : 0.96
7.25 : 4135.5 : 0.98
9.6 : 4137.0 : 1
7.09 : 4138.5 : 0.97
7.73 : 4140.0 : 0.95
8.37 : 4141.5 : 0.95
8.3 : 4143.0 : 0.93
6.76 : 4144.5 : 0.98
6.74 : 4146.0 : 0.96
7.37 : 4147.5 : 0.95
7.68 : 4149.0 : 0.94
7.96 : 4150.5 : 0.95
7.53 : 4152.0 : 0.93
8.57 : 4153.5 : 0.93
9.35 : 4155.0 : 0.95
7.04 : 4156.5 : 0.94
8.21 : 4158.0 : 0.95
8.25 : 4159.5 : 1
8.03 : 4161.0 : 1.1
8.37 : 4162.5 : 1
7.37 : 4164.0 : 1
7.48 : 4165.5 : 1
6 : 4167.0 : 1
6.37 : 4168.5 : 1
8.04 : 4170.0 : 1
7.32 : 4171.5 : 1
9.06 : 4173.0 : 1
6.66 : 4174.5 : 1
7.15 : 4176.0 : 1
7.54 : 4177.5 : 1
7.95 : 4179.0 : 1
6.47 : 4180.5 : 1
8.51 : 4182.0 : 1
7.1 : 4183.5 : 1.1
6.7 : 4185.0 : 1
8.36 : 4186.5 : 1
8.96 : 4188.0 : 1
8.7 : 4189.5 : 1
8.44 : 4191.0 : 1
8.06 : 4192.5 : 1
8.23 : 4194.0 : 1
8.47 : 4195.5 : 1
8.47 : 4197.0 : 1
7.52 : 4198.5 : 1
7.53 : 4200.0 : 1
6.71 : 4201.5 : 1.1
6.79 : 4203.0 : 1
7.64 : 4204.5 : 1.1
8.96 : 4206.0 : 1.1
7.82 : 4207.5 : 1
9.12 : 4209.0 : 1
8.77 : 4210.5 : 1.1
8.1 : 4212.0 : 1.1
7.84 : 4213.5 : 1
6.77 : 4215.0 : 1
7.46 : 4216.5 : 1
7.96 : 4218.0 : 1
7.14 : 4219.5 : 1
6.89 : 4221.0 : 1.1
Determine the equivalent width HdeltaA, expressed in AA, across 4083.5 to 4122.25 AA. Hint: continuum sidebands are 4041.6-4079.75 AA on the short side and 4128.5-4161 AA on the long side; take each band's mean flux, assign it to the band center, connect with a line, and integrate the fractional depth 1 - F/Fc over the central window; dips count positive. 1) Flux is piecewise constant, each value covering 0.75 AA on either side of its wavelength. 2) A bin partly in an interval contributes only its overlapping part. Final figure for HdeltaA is 7.3 AA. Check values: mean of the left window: 7.8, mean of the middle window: 6.33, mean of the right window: 7.78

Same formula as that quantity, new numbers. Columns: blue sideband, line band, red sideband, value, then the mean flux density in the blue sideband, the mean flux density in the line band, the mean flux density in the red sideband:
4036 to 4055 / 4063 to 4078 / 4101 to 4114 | -0.9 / 7.96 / 7.53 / 5.83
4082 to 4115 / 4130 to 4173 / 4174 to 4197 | -3.1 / 6.1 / 7.68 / 7.85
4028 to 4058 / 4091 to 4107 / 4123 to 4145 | 5.6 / 8.06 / 5.05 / 7.53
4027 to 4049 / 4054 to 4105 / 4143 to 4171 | 6.6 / 8.12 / 6.93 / 7.63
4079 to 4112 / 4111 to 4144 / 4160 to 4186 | -4.3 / 6.14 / 7.55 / 7.44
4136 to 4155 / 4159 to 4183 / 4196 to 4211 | 1.1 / 7.86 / 7.52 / 7.93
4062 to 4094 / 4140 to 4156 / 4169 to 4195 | -0.3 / 7.46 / 7.84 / 7.83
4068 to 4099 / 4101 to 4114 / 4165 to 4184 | 2.3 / 6.99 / 5.83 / 7.36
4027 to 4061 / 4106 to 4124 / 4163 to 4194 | 1.8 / 8.08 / 7.08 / 7.63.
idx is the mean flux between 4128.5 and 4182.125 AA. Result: 7.65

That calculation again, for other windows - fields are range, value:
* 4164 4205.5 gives 7.64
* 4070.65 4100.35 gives 6.79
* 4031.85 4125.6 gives 7.21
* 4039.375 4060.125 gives 8.04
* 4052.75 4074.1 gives 7.73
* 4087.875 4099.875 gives 5.86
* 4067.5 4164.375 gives 7.11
